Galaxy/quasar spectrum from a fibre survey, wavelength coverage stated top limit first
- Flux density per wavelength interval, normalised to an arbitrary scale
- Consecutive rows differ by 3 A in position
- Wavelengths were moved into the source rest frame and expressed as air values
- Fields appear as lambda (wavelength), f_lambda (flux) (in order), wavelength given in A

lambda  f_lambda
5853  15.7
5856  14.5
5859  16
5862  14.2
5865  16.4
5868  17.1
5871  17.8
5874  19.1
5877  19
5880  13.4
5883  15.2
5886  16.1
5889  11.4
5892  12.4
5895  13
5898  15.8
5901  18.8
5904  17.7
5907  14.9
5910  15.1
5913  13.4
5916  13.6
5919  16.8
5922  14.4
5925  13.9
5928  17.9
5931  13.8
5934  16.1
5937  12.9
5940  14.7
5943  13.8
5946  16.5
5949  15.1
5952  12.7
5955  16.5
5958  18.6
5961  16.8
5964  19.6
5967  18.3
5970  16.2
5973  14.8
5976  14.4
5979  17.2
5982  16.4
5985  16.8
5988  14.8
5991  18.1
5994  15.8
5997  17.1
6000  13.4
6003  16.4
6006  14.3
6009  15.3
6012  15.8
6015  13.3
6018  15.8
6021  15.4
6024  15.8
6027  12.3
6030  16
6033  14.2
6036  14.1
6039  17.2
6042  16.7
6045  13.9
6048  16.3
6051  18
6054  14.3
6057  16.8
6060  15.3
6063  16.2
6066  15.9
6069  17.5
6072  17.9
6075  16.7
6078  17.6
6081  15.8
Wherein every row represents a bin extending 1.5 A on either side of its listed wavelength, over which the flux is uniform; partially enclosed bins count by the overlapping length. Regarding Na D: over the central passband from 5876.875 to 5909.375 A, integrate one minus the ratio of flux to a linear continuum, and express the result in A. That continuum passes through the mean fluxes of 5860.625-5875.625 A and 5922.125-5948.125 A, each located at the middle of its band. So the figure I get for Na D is 2.2 A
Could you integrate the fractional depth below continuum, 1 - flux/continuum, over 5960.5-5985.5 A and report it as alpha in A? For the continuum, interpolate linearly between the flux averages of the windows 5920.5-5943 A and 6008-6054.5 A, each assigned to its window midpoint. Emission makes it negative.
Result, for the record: -2.9 A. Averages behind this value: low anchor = 14.7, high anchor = 15.3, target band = 16.7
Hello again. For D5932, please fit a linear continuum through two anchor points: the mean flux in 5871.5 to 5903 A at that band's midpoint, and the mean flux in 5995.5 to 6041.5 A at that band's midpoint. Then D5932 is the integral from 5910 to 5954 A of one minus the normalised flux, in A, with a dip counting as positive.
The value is 1.9 A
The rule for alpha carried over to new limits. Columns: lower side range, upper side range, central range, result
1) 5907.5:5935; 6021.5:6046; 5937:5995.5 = -4.2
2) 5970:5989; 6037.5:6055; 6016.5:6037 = 1.5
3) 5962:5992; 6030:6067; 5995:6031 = 2.5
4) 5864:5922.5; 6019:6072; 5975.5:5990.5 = -0.5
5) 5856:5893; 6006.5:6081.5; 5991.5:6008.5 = 0.2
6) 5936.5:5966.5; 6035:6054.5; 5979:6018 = 0.5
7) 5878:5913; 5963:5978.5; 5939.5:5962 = 0.8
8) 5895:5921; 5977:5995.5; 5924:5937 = 0.5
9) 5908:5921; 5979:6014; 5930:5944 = 0.7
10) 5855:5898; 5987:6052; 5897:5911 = -1.0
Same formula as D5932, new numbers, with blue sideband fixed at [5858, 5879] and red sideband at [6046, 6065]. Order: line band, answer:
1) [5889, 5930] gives 4.3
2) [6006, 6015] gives 0.7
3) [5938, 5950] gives 1.2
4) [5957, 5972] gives -1.1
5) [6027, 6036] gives 1.0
